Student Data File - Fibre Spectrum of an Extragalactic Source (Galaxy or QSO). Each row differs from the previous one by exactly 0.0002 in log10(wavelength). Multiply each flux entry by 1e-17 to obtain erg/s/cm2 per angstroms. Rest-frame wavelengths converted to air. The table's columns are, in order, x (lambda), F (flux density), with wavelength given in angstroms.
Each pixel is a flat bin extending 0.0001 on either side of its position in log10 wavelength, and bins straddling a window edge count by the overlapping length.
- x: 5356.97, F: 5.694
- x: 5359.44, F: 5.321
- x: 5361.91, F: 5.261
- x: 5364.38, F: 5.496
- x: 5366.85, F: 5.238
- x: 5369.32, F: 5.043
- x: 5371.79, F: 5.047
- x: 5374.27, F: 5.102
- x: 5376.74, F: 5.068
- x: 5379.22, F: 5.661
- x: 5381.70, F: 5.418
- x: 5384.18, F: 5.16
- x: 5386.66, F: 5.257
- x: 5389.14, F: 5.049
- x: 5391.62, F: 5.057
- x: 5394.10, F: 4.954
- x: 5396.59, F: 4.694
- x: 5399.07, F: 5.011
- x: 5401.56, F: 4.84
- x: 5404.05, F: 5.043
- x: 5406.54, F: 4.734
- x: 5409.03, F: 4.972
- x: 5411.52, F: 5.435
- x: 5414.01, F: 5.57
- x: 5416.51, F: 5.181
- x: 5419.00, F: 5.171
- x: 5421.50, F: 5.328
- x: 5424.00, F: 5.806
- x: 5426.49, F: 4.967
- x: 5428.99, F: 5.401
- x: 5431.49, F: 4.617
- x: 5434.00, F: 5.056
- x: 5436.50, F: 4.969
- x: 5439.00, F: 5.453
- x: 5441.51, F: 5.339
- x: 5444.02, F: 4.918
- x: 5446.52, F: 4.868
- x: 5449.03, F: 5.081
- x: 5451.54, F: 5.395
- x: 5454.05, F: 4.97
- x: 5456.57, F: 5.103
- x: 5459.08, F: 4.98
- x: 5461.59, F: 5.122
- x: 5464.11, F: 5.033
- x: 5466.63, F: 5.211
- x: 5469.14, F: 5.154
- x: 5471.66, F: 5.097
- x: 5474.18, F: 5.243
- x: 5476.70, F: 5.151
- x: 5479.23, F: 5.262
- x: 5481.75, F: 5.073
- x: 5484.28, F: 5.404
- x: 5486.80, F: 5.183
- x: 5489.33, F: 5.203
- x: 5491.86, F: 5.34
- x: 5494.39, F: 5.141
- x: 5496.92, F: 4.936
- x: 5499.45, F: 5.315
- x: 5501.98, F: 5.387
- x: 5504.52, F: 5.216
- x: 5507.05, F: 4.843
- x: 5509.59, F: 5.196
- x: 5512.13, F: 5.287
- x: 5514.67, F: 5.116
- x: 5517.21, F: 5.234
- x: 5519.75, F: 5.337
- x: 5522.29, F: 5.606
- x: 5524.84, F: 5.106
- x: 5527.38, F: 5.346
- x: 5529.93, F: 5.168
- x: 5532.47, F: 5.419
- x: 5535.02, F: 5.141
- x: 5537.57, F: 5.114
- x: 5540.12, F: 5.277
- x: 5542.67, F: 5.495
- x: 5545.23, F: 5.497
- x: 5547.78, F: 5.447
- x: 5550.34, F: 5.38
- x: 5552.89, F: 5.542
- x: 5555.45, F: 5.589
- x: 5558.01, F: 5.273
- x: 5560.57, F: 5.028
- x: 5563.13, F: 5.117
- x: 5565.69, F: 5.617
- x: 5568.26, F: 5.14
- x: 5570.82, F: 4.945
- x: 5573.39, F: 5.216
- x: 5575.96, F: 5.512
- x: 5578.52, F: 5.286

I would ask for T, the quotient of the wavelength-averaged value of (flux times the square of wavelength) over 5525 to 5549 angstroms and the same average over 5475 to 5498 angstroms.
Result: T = 1.04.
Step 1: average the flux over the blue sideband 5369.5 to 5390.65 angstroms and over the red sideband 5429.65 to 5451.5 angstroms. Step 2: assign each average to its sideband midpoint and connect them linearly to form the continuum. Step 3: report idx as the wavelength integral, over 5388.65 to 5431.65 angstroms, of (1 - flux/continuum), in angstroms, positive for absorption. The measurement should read 0.2 angstroms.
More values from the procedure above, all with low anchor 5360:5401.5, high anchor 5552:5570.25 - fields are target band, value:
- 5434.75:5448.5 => 0.3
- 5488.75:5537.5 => 0.4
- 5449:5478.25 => 0.5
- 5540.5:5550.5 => -0.3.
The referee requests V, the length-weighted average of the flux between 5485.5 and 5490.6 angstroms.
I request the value 5.2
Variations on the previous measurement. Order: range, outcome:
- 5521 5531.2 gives 5.31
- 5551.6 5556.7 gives 5.57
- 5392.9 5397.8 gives 4.82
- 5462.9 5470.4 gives 5.14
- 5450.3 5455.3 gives 5.18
